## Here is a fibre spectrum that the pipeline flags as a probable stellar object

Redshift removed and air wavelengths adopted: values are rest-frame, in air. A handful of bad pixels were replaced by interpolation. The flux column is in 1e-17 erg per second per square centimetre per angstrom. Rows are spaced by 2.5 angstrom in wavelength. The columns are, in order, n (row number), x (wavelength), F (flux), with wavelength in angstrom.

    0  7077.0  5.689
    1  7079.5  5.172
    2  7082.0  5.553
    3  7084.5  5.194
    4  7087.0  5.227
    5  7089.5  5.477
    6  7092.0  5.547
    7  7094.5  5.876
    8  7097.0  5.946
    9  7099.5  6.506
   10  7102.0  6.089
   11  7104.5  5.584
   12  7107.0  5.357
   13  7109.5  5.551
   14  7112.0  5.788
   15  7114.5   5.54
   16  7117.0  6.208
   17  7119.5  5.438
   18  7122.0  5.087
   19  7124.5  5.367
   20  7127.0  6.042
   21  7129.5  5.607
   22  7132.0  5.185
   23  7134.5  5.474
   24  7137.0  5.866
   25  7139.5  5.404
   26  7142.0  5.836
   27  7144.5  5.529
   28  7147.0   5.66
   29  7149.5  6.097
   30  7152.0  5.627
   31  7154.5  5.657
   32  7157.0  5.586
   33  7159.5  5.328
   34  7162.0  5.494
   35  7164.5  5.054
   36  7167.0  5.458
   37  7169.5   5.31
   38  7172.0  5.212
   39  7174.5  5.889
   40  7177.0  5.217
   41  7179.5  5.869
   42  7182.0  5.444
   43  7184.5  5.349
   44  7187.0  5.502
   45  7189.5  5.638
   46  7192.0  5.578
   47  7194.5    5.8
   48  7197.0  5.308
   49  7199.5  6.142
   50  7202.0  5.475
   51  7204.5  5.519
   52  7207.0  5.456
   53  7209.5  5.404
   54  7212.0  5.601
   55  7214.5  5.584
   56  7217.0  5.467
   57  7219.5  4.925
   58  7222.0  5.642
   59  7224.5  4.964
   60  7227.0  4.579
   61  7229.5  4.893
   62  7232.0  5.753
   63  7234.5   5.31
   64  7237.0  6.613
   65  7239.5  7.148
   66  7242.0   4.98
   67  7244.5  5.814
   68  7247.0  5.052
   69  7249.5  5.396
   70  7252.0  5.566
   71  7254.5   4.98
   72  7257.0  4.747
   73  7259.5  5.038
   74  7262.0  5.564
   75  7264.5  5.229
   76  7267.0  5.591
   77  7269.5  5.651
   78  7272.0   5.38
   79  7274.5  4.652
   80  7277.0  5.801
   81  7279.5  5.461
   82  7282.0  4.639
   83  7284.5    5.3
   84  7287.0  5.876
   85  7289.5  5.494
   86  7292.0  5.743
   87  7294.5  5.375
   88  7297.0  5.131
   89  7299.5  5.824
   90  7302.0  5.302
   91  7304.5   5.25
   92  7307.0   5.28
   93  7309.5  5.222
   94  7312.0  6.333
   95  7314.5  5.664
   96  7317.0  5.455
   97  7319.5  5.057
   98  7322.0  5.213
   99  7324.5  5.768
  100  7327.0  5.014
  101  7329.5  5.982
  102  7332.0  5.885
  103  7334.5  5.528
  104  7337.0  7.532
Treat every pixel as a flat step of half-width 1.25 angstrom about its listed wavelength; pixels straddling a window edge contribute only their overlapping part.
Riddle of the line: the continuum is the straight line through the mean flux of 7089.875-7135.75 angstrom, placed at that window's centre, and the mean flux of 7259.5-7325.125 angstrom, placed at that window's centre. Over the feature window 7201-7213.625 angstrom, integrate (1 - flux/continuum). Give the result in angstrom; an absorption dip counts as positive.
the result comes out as 0.1 angstrom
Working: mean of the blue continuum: 5.67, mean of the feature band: 5.49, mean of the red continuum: 5.42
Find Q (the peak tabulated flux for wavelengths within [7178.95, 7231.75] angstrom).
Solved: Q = 6.142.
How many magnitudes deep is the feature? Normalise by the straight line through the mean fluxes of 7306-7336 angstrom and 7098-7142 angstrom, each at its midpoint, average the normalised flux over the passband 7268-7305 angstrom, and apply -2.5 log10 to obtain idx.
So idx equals 0.03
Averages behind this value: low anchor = 5.66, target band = 5.4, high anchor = 5.55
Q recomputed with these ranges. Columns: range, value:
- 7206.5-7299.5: 7.148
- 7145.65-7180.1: 6.097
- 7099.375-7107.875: 6.506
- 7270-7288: 5.876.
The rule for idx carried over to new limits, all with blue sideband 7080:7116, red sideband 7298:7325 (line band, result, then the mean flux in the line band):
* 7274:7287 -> 0.05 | 5.27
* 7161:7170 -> 0.05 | 5.33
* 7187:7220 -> 0.00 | 5.54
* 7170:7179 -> 0.02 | 5.46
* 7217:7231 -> 0.10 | 5.06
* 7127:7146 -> 0.01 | 5.59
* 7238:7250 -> -0.04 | 5.72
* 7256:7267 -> 0.06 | 5.2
